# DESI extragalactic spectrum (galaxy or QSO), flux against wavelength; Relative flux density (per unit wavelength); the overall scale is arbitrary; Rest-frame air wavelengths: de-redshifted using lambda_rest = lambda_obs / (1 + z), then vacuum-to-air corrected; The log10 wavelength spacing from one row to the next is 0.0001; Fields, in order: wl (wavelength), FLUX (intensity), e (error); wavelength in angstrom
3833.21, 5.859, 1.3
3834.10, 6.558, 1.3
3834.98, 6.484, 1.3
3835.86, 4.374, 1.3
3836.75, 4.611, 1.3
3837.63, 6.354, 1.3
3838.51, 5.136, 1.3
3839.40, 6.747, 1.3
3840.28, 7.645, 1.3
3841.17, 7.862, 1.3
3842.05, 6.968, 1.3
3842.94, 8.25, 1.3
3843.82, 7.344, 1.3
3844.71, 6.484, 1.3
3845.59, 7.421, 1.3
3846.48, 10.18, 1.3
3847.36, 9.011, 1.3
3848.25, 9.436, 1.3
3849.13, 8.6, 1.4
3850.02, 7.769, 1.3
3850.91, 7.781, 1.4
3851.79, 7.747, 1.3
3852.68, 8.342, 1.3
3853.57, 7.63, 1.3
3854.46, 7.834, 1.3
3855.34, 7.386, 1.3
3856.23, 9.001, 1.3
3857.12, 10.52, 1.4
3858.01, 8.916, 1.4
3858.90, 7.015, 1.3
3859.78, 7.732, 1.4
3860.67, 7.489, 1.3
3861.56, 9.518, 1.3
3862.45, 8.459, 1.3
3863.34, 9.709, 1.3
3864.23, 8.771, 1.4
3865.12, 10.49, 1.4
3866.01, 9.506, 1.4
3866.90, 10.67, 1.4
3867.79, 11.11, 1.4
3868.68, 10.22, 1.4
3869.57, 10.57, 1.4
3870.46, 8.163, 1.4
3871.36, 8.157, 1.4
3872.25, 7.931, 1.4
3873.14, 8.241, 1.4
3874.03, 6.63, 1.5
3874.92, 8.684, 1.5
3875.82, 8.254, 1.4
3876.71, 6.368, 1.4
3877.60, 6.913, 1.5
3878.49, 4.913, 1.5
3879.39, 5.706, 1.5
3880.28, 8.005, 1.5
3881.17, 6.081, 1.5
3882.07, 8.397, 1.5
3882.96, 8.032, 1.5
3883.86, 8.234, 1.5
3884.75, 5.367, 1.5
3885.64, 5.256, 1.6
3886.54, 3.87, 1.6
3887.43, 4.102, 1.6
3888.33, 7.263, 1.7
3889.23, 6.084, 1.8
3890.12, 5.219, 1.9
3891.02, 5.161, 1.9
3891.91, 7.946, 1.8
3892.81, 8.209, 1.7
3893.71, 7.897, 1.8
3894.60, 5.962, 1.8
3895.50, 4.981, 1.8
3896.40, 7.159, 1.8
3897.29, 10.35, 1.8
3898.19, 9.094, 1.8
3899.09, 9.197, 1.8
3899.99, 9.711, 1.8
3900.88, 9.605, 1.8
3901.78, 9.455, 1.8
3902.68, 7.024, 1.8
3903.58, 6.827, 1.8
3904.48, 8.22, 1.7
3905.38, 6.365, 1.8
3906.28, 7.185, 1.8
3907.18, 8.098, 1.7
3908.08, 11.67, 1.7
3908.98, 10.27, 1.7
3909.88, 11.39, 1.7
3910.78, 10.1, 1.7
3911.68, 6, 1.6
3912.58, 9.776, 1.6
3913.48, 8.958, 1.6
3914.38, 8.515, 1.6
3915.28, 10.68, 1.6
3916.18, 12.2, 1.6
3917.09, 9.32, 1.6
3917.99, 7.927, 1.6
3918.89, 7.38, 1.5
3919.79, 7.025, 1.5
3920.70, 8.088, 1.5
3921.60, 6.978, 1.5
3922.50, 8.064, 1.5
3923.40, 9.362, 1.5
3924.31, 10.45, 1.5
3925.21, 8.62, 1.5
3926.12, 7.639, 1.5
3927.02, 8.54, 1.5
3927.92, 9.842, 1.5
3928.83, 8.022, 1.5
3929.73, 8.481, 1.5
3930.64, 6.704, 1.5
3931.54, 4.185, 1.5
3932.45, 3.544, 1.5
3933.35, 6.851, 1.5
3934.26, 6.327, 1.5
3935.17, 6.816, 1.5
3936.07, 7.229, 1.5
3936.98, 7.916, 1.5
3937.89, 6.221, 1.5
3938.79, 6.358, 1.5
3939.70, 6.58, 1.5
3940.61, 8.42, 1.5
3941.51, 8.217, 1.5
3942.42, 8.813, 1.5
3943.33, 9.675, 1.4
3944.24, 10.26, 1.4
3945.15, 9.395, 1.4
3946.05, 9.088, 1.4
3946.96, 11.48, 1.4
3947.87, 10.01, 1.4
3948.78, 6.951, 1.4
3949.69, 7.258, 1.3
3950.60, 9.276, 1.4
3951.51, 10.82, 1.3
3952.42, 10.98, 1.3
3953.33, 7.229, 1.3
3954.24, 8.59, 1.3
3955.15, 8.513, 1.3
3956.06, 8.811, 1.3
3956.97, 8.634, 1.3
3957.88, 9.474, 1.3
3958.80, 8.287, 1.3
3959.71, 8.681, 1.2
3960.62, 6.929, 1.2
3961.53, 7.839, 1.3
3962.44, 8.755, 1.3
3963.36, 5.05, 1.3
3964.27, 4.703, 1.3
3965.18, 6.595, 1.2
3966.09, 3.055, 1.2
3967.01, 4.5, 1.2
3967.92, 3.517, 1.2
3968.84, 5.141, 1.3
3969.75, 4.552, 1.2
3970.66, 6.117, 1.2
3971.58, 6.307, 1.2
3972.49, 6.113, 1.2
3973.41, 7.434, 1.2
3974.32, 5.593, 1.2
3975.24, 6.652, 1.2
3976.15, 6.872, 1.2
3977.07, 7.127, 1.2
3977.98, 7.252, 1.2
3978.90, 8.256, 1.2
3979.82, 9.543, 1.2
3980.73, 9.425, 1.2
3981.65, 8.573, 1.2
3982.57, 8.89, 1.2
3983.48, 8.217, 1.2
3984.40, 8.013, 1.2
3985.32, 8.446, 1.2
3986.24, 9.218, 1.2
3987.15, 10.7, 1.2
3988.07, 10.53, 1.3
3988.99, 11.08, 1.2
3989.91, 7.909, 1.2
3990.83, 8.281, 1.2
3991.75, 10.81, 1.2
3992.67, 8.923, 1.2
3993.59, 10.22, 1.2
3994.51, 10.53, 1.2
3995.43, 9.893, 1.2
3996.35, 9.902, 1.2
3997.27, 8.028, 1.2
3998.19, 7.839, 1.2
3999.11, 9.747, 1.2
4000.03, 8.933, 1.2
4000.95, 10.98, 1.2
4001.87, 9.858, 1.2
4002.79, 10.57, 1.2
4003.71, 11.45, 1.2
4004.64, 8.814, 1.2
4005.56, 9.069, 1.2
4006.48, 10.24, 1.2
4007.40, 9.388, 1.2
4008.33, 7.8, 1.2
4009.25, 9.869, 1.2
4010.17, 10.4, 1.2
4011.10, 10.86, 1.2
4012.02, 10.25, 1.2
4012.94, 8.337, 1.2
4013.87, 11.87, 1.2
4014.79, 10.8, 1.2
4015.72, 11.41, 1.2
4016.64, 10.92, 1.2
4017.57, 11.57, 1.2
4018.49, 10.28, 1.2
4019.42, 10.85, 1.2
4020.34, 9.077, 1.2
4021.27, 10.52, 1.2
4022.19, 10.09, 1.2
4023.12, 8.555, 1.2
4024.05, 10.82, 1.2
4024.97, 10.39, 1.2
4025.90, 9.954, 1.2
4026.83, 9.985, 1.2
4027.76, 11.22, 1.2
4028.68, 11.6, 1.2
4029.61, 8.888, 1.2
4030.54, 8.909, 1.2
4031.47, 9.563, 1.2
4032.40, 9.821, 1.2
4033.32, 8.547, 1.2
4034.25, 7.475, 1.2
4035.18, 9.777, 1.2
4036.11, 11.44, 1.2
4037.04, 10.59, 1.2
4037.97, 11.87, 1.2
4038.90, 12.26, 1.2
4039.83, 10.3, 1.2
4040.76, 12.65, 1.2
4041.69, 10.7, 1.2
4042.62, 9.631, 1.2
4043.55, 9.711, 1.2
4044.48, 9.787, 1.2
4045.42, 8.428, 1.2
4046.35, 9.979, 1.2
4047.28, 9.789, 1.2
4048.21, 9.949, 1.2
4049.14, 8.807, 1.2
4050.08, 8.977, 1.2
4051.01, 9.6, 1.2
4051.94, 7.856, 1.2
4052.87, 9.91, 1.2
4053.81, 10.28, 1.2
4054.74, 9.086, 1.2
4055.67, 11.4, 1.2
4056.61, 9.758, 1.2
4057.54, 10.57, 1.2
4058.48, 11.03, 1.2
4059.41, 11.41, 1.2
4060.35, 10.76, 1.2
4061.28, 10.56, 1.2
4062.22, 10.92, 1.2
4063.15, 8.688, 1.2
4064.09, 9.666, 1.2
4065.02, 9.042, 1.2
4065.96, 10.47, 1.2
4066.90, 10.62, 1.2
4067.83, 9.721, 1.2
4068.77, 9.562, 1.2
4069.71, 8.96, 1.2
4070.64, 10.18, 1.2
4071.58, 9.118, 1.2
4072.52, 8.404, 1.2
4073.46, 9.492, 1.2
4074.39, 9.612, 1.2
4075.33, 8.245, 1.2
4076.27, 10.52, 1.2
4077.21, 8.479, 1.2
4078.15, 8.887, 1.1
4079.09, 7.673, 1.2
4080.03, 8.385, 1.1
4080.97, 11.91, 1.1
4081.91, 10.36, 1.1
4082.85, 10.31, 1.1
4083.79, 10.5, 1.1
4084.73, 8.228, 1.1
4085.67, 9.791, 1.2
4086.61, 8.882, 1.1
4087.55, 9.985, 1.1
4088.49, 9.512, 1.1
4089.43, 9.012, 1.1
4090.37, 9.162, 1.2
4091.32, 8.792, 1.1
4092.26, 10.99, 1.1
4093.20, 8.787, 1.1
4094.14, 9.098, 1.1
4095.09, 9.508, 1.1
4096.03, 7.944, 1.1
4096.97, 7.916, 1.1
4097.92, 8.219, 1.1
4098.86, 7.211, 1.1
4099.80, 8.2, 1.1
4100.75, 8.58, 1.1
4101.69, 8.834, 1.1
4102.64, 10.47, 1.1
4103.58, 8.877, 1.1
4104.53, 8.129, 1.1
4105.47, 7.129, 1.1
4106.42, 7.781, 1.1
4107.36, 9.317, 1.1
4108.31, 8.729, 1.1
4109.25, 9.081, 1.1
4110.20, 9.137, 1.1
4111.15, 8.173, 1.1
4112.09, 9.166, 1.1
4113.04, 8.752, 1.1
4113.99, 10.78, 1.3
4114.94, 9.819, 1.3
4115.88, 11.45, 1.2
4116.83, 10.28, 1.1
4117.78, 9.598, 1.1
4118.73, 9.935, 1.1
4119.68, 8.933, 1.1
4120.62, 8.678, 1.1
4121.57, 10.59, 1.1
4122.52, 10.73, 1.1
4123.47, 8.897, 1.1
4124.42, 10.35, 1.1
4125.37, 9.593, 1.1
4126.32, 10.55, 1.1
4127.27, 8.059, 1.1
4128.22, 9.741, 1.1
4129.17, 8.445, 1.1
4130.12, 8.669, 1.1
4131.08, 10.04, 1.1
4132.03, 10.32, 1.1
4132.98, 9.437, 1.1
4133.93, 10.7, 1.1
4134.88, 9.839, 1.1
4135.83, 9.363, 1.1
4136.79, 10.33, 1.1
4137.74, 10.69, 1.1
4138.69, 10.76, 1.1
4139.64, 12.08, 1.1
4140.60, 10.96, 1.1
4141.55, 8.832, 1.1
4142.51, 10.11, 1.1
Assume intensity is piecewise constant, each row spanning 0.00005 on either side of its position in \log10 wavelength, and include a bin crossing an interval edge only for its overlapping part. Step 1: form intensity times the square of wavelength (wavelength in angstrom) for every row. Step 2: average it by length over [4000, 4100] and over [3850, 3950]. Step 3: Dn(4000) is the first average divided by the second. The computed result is 1.3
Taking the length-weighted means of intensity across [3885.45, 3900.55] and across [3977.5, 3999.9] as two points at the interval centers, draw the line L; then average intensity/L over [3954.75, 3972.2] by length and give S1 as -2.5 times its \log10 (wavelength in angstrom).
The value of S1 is 0.28 mag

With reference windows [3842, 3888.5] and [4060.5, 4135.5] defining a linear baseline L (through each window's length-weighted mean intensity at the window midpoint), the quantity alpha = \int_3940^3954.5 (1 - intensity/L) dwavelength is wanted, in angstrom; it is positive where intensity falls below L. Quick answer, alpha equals -1.1 angstrom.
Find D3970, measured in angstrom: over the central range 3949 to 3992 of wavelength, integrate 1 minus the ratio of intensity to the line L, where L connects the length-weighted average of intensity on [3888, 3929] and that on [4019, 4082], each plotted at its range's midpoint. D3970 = 6.11 angstrom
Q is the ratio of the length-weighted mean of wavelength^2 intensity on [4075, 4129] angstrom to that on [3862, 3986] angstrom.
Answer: 1.3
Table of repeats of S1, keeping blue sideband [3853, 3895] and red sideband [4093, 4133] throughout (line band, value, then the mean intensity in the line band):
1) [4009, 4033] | -0.19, 10.3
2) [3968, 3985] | 0.17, 7.15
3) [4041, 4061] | -0.13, 9.92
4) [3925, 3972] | 0.09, 7.53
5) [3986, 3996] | -0.17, 9.84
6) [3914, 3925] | -0.11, 8.83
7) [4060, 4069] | -0.13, 10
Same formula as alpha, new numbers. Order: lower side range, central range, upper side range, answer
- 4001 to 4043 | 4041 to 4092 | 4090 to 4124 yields -0.2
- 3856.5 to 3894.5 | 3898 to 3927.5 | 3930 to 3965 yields -3.6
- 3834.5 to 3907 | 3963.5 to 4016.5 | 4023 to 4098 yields 2.9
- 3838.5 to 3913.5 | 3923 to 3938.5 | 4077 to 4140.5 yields 1.6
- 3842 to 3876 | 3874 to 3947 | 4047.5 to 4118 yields 8.0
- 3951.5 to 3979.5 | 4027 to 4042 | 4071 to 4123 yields -4.0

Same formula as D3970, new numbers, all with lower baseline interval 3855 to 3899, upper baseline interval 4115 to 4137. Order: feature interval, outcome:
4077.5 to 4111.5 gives 1.8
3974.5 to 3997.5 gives -0.7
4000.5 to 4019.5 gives -3.1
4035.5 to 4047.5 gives -2.0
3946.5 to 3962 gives -0.8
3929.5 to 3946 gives 1.8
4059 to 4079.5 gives -0.6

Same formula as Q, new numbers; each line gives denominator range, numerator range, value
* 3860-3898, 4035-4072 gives 1.45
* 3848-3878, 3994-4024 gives 1.25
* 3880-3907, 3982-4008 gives 1.39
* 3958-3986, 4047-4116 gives 1.43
